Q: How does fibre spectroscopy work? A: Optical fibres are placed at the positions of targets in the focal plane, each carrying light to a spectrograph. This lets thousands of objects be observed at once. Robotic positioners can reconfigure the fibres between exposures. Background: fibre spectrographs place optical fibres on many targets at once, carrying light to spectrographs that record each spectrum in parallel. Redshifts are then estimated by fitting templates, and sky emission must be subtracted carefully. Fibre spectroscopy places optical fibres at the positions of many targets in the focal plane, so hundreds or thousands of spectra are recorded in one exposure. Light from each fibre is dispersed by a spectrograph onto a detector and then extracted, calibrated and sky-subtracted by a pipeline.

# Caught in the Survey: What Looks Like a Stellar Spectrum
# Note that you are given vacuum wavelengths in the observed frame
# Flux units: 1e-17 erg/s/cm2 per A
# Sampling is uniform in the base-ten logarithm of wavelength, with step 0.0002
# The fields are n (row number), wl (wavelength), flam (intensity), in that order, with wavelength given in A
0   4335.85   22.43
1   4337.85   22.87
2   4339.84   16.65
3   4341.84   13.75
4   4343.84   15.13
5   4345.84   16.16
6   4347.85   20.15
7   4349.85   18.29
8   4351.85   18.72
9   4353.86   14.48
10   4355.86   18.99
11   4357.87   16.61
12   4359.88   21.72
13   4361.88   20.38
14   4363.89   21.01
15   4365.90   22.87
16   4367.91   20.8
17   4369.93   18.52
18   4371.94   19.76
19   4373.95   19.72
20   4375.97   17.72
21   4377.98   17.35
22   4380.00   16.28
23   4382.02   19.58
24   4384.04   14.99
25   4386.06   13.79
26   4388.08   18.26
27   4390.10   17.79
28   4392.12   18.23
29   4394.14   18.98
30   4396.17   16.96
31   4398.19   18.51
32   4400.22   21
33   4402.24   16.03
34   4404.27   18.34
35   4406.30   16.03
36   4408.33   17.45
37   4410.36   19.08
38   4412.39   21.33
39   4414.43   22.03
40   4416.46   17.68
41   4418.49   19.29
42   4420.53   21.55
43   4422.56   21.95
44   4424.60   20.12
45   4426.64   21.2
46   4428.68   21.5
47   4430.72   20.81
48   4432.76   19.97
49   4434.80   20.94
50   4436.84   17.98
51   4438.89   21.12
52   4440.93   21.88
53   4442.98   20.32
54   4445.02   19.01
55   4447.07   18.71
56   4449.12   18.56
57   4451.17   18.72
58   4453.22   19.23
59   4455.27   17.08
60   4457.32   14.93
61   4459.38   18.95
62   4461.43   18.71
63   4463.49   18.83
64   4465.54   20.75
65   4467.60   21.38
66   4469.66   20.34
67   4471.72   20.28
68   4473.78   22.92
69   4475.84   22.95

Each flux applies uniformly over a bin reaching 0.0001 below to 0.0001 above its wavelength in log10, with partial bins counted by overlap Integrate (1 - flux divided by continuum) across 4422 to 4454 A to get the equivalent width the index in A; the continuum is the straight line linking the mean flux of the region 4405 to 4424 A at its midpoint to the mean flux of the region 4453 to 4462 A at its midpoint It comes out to -2.8 A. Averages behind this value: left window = 19.6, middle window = 20.1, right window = 17.6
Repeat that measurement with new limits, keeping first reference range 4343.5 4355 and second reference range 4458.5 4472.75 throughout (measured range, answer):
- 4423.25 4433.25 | -0.91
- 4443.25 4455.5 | 0.49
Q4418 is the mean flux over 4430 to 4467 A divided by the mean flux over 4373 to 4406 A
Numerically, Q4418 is 1.09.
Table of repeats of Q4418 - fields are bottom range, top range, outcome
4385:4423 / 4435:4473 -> 1.04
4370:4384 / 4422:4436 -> 1.15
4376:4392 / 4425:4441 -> 1.21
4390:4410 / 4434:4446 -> 1.12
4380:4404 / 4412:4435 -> 1.17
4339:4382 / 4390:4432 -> 1.05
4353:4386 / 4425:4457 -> 1.06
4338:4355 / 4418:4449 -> 1.20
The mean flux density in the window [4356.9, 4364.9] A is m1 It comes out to 20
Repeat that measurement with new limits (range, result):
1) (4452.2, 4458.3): 17.1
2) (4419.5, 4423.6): 21.7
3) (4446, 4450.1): 18.6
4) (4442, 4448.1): 19.3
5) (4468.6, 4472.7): 20.3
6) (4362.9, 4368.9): 21.6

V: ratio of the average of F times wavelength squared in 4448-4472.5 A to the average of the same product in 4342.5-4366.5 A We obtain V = 1.1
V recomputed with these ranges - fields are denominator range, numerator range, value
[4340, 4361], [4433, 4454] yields 1.18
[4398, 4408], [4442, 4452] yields 1.09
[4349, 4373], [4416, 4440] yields 1.09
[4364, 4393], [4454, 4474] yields 1.09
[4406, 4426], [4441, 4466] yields 0.96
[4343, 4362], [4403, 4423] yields 1.11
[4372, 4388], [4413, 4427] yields 1.21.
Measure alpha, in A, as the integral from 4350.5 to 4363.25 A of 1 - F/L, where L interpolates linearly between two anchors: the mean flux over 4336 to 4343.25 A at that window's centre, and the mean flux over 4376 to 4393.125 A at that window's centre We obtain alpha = -0.6 A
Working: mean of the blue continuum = 18.2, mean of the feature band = 18.6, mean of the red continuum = 17.1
